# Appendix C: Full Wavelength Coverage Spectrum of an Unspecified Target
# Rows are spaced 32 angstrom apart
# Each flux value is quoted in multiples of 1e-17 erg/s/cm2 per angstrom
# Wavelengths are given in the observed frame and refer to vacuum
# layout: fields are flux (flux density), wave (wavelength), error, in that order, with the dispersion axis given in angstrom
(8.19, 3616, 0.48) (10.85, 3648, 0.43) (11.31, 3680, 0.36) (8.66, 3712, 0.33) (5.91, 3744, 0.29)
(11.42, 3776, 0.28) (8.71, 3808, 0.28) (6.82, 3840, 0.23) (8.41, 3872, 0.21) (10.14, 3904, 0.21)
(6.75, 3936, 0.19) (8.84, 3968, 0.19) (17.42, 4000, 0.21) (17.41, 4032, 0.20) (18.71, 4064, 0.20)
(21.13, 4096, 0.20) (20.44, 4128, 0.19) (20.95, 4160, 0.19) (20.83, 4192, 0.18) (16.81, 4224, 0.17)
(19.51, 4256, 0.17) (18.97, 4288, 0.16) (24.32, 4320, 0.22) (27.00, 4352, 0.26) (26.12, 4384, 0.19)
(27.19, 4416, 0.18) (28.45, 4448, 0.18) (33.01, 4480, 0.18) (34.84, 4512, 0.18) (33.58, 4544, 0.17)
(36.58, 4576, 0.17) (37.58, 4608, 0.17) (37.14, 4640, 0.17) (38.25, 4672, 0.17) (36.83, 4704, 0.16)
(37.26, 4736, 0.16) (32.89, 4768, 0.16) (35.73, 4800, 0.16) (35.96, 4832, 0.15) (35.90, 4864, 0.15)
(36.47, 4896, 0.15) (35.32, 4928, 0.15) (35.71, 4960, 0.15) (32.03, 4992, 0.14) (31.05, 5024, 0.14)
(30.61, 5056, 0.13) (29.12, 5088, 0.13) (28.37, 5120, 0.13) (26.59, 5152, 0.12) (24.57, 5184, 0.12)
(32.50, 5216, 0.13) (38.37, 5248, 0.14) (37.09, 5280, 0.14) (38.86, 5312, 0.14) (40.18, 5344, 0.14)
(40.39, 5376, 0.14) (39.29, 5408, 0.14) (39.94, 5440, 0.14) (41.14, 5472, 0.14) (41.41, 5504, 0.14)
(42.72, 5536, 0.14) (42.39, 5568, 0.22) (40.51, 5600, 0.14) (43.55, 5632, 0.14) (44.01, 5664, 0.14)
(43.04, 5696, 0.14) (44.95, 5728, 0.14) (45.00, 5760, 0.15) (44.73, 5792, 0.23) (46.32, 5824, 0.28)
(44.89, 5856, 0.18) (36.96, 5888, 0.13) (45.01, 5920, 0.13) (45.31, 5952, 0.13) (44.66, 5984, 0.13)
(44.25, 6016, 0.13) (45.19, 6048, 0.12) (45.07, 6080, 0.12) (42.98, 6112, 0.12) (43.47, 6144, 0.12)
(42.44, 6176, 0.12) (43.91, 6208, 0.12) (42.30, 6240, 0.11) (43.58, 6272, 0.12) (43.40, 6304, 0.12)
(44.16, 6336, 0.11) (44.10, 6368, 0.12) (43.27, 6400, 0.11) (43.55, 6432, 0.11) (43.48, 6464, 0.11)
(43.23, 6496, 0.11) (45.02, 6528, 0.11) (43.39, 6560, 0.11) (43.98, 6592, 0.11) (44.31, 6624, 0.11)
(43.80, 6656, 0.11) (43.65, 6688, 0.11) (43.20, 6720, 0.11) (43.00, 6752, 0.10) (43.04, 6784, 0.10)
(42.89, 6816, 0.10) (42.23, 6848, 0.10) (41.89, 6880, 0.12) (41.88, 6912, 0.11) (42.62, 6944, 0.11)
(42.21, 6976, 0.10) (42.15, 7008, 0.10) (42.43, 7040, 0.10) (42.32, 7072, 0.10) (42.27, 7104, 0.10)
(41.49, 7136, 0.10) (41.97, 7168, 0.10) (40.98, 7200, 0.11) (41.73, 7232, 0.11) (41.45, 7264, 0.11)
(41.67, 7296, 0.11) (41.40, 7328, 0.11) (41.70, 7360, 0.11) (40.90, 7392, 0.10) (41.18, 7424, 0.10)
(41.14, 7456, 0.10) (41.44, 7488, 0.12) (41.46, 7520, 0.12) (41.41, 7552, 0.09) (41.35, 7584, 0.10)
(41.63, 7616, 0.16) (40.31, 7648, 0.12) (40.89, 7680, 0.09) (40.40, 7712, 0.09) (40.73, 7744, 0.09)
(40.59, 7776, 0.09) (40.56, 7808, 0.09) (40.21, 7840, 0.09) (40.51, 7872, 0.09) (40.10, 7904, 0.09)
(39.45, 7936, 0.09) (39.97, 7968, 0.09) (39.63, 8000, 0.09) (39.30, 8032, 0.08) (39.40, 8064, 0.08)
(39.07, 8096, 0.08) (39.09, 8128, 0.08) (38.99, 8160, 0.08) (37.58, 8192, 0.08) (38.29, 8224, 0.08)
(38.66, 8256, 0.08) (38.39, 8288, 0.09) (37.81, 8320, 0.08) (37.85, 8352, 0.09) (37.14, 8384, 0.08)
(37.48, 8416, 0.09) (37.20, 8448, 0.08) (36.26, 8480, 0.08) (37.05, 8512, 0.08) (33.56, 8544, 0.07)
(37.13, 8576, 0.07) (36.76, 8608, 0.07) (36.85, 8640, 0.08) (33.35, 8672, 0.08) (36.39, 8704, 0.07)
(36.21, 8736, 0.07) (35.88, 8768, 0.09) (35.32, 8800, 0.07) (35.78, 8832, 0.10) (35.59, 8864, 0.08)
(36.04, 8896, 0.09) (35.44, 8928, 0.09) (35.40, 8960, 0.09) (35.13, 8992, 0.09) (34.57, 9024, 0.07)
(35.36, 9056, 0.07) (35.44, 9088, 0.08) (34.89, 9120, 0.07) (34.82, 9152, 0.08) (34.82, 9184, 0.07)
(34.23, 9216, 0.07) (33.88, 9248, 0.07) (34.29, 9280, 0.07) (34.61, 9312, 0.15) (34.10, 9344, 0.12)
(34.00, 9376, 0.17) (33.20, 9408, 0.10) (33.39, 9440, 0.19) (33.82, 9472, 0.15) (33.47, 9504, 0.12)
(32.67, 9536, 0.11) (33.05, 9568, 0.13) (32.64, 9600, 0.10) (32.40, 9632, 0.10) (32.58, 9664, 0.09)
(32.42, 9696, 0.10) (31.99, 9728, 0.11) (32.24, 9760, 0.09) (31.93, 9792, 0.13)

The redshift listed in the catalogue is 0.00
